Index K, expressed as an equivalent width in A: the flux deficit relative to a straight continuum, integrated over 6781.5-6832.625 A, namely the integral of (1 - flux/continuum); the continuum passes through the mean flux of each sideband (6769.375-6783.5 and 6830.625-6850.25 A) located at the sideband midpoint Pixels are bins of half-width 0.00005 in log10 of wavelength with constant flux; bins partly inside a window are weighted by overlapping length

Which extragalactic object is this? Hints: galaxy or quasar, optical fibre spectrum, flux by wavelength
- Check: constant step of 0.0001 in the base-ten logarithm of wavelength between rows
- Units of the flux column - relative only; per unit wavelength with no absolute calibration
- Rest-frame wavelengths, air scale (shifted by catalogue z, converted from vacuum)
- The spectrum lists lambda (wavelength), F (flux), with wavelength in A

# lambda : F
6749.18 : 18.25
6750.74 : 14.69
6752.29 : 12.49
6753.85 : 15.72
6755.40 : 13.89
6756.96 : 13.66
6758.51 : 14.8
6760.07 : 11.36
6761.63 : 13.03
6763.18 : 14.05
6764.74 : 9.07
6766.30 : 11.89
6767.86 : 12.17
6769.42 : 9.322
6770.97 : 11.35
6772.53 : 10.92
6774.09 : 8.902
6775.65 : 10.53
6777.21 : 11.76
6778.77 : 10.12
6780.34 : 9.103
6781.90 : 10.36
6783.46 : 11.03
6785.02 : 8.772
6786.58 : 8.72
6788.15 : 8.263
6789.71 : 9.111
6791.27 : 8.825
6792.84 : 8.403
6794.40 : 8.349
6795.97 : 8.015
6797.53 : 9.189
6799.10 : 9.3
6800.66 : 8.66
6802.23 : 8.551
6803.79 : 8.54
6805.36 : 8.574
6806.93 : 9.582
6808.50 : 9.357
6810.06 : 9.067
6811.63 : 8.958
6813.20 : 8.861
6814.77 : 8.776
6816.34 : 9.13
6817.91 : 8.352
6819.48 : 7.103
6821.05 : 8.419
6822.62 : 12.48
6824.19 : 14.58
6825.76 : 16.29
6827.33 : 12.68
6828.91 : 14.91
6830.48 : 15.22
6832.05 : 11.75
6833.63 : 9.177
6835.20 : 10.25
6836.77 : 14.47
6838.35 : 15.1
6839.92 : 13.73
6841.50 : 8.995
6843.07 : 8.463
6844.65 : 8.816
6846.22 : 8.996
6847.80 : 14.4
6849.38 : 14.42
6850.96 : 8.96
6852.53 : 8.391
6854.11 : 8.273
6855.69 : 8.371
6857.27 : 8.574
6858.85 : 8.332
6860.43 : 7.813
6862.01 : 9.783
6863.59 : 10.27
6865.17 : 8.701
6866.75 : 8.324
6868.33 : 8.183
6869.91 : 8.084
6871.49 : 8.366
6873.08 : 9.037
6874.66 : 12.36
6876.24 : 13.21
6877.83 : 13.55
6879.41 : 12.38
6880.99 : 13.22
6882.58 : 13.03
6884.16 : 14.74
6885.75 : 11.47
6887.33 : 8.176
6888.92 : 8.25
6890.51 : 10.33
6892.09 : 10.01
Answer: 5.0 A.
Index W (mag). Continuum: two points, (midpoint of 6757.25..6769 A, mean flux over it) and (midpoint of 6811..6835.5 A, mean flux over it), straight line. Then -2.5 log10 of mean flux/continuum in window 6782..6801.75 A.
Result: 0.30 mag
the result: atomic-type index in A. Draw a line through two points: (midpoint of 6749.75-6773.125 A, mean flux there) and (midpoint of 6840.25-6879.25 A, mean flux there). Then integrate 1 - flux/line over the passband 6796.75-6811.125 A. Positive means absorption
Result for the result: 3.0 A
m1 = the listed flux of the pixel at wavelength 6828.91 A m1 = 14.91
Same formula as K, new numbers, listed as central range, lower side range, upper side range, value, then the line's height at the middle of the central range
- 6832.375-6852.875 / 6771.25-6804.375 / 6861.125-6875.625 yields -4.1 A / 9.3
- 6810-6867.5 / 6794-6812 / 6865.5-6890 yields -4.7 A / 9.78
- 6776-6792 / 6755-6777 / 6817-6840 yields 3.0 A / 11.9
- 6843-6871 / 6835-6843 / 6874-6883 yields 7.3 A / 12.6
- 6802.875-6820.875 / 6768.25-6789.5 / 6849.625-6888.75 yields 2.3 A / 10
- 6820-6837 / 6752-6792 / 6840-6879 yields -3.9 A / 10.3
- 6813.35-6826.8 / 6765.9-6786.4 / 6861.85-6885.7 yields 0.1 A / 10.6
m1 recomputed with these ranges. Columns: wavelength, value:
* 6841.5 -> 8.995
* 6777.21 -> 11.76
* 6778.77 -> 10.12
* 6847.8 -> 14.4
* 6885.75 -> 11.47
